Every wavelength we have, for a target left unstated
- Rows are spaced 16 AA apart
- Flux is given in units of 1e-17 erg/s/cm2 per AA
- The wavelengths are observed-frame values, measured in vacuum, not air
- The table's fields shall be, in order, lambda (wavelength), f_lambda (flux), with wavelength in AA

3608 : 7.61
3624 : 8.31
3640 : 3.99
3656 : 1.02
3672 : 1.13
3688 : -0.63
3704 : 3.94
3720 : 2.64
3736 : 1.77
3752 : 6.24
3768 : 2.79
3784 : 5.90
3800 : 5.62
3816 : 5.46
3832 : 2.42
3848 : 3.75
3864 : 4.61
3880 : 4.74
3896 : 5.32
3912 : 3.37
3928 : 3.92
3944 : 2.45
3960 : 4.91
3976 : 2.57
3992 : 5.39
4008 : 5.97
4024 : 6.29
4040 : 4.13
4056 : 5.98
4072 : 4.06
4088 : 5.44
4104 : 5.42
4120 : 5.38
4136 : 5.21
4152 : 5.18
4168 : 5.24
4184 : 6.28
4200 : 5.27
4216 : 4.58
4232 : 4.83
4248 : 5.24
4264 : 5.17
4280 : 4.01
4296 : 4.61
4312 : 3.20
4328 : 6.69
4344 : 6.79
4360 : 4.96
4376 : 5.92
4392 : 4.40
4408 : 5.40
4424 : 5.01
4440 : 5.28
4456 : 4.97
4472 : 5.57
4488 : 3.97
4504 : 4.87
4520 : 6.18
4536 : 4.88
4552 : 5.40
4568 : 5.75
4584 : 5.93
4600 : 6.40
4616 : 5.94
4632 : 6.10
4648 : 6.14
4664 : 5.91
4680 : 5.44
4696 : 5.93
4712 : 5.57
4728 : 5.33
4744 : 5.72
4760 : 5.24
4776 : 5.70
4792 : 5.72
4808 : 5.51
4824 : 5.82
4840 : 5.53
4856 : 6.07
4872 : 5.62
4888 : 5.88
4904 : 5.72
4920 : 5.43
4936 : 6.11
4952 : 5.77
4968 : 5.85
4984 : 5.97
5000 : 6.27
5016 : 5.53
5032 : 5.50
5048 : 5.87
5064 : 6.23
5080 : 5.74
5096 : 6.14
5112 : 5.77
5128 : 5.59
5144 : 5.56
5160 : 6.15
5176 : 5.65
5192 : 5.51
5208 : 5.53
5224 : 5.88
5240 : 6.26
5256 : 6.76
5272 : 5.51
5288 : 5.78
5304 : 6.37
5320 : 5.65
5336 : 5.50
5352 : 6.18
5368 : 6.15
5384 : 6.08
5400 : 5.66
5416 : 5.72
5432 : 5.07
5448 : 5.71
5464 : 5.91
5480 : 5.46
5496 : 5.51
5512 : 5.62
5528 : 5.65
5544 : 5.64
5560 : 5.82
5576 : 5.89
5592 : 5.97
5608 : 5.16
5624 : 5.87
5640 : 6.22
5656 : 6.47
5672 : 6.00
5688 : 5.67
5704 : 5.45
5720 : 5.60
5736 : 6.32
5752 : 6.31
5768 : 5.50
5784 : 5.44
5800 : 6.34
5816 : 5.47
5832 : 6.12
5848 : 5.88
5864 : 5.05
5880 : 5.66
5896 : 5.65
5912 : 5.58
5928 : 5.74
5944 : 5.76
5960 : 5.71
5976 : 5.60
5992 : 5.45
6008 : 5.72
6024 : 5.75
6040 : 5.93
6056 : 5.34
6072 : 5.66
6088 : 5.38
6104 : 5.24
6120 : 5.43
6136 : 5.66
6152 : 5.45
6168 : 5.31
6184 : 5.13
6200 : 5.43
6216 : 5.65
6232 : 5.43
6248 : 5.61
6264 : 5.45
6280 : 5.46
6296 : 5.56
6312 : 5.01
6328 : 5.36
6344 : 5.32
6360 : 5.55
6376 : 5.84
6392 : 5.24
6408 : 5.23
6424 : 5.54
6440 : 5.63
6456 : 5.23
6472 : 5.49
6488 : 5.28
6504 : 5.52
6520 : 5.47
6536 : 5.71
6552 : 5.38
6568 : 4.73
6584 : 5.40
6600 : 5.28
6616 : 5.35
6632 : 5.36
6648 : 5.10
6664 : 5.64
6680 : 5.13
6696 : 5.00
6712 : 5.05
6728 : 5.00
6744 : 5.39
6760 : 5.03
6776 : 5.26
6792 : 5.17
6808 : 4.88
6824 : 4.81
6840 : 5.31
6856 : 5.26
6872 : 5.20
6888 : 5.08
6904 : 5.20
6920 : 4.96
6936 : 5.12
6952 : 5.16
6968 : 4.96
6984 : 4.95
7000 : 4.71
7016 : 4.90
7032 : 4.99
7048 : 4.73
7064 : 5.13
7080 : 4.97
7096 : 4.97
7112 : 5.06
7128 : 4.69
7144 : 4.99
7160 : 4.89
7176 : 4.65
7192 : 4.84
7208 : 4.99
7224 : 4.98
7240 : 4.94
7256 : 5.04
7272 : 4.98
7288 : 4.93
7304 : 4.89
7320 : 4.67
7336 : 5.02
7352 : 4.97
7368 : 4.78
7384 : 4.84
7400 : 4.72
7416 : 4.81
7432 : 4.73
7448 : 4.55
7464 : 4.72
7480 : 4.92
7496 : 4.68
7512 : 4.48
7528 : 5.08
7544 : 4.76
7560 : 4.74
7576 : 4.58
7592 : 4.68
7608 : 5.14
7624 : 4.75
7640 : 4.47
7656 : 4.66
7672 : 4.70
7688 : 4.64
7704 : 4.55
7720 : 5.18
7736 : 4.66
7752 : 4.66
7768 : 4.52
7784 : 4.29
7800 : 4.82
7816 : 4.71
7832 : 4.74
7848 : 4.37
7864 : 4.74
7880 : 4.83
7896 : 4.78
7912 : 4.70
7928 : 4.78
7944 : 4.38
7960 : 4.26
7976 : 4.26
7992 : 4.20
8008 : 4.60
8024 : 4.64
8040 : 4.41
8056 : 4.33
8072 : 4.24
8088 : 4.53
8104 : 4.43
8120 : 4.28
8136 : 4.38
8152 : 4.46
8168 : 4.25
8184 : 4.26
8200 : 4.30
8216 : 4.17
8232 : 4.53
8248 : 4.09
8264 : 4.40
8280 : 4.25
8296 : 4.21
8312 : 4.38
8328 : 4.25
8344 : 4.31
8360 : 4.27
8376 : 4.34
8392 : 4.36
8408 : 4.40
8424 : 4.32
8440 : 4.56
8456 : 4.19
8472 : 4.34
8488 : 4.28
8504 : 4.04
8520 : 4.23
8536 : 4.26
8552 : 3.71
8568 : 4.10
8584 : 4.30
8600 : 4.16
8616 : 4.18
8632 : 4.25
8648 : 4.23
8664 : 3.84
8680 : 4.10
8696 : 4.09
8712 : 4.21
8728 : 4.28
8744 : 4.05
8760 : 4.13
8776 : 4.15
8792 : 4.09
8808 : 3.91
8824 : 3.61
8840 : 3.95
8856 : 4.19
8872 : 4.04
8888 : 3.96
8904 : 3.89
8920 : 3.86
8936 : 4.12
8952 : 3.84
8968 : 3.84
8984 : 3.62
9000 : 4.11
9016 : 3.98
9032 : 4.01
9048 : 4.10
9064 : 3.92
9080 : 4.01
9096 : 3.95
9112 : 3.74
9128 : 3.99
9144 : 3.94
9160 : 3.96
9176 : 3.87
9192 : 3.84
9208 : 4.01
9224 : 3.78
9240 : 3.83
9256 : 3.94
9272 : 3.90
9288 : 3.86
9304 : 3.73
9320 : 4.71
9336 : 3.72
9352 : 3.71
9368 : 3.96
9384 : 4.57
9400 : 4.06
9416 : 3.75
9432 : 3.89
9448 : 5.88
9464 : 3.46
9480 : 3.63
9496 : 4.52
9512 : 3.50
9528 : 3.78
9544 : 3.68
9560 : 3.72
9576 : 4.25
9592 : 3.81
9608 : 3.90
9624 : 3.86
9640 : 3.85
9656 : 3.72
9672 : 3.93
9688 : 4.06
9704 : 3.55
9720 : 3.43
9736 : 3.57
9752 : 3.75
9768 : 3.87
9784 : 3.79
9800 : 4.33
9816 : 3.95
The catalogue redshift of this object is 0.00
